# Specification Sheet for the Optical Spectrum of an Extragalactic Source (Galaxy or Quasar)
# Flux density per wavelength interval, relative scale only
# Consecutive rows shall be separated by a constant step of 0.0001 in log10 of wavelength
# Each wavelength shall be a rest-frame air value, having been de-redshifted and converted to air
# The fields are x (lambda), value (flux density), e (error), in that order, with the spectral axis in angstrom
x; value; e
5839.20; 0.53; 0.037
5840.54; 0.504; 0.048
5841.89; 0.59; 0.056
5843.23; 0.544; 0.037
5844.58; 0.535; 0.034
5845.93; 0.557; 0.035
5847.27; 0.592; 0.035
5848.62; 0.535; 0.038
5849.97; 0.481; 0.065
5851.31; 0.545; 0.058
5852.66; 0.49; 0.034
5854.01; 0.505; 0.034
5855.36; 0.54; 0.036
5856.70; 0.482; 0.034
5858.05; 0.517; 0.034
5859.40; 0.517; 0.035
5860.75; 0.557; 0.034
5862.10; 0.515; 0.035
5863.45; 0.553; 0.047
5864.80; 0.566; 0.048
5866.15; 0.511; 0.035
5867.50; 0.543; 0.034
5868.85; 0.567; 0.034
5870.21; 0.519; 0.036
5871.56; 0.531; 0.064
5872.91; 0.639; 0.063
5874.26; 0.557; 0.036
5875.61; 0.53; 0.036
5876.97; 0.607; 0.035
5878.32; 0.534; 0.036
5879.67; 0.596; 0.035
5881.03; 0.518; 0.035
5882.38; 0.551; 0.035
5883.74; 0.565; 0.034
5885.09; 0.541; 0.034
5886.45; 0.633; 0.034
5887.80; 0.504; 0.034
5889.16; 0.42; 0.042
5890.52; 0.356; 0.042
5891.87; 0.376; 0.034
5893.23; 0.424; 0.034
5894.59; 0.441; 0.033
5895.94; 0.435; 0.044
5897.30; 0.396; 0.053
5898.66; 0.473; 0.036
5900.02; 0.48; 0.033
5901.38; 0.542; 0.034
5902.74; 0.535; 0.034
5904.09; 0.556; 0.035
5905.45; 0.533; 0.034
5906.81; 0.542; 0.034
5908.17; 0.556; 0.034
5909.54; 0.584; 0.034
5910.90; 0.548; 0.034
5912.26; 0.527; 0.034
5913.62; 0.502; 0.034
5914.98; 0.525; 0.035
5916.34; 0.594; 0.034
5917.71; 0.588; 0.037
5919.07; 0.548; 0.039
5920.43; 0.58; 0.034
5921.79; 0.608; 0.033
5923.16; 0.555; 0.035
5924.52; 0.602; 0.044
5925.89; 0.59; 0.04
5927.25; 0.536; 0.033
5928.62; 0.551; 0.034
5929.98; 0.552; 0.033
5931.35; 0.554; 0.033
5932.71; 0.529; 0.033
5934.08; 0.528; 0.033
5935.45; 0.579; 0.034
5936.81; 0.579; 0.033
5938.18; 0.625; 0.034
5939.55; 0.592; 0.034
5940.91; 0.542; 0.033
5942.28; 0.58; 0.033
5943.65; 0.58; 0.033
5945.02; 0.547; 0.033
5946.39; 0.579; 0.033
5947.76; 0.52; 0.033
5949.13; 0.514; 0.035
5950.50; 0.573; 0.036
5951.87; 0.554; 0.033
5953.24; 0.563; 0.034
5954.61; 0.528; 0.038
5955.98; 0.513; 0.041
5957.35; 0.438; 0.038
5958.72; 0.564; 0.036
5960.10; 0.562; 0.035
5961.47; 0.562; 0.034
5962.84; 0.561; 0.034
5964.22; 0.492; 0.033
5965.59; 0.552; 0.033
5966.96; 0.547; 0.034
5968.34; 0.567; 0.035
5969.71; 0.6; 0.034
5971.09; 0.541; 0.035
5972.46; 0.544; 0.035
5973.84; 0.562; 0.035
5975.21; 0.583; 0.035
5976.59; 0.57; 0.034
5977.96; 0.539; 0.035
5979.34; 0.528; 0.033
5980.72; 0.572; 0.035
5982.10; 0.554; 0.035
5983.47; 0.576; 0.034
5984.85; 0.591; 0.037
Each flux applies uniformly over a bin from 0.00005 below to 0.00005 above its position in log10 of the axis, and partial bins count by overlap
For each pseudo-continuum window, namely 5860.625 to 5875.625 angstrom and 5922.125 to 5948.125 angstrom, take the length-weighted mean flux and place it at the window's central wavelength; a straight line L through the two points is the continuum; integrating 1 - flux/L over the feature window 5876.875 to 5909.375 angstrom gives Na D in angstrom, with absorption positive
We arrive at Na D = 3.0 angstrom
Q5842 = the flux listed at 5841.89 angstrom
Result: 0.59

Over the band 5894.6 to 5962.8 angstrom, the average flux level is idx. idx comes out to 0.545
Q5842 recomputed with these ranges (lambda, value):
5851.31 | 0.545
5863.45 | 0.553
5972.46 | 0.544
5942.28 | 0.58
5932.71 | 0.529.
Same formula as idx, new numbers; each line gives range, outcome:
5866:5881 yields 0.557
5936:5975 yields 0.553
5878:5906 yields 0.495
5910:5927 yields 0.564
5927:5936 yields 0.547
